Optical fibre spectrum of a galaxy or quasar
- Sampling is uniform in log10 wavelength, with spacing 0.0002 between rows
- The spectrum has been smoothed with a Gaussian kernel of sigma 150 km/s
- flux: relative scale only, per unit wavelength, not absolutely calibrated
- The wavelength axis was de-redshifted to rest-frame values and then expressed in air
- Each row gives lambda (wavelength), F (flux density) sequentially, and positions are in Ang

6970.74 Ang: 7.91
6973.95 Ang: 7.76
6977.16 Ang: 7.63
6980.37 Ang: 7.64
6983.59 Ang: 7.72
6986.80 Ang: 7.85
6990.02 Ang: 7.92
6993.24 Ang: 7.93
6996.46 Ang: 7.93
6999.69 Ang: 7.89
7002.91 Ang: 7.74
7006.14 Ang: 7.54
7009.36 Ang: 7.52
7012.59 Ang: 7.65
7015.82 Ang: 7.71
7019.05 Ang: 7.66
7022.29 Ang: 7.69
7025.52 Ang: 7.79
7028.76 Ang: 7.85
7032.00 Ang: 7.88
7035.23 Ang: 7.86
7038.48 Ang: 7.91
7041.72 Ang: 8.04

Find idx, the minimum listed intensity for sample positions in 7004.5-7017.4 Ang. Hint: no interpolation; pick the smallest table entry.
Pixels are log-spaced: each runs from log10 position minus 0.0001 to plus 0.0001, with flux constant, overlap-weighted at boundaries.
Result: 7.52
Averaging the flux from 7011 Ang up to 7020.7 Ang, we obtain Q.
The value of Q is 7.67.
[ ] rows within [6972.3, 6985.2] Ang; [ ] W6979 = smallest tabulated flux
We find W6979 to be 7.63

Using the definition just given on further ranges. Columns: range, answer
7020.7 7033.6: 7.69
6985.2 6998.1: 7.85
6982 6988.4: 7.72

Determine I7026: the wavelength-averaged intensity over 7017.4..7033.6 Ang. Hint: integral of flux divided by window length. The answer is 7.77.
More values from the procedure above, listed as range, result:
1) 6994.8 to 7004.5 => 7.85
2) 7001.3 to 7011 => 7.6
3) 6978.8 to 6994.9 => 7.81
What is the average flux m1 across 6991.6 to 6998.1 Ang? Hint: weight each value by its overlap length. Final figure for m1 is 7.92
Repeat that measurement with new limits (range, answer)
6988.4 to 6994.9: 7.92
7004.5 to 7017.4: 7.61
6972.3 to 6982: 7.68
